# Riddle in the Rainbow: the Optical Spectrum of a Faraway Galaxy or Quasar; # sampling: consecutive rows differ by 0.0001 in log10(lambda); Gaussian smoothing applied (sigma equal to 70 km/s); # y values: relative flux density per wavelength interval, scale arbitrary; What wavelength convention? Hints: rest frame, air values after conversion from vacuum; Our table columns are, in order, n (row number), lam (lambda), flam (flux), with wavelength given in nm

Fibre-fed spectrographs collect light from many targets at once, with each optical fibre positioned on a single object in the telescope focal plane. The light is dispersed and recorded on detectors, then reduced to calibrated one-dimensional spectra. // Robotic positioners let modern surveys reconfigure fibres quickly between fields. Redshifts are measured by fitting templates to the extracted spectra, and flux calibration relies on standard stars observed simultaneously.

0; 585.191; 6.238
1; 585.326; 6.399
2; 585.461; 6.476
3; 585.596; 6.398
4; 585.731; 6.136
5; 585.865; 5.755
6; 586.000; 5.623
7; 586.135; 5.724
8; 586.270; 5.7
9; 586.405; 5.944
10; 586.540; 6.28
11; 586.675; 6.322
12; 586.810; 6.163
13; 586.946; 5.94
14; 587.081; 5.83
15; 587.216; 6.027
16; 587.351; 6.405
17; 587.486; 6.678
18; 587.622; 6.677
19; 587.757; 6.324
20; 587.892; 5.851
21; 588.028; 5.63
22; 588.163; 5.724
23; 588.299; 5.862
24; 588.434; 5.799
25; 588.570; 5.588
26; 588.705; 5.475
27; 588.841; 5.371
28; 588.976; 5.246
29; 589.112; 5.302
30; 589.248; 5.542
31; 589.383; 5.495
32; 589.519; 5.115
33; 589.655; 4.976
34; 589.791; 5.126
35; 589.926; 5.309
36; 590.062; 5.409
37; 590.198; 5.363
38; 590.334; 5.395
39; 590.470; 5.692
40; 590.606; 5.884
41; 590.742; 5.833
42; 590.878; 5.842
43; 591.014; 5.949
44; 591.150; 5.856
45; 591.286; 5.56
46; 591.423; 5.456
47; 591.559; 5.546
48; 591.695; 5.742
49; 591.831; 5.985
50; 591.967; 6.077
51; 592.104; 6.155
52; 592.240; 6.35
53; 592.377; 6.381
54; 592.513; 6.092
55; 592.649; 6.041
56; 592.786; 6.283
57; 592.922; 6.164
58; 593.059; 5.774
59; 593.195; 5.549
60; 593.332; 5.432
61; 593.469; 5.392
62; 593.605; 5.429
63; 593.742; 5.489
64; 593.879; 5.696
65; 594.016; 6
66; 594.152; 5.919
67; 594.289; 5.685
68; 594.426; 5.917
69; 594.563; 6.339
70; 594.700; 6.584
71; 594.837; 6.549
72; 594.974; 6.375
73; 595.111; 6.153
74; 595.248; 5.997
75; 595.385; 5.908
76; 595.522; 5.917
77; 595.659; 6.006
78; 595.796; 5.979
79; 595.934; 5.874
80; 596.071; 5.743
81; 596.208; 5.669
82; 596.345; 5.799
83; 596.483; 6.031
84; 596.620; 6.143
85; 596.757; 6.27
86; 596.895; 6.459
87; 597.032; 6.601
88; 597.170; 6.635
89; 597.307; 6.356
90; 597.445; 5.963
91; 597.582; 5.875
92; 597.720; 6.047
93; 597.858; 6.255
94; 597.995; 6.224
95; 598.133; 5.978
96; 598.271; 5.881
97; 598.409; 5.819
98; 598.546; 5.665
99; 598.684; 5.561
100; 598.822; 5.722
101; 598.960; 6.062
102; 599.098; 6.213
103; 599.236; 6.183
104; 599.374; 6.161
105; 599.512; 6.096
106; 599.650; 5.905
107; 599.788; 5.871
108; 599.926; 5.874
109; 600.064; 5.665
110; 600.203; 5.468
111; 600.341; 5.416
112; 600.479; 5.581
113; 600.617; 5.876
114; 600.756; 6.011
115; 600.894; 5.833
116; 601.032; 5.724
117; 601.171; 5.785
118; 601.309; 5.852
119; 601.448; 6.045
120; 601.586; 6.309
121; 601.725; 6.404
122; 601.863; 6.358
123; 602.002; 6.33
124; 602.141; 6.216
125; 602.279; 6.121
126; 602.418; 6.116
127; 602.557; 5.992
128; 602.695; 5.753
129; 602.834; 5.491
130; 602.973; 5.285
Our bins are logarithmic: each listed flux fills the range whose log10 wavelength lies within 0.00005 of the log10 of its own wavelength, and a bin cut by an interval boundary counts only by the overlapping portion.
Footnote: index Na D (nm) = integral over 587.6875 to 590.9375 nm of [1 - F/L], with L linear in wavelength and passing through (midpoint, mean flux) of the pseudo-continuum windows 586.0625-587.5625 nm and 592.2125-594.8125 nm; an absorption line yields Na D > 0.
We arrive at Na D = 0.260 nm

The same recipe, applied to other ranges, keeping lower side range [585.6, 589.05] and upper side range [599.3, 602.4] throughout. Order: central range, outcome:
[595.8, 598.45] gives -0.06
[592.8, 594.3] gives 0.06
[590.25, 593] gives 0.01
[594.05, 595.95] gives -0.05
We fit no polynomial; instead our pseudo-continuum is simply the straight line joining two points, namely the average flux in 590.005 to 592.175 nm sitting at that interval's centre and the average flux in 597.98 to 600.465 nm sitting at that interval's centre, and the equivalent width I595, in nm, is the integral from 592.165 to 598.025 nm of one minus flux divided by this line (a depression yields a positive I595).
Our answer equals -0.24 nm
